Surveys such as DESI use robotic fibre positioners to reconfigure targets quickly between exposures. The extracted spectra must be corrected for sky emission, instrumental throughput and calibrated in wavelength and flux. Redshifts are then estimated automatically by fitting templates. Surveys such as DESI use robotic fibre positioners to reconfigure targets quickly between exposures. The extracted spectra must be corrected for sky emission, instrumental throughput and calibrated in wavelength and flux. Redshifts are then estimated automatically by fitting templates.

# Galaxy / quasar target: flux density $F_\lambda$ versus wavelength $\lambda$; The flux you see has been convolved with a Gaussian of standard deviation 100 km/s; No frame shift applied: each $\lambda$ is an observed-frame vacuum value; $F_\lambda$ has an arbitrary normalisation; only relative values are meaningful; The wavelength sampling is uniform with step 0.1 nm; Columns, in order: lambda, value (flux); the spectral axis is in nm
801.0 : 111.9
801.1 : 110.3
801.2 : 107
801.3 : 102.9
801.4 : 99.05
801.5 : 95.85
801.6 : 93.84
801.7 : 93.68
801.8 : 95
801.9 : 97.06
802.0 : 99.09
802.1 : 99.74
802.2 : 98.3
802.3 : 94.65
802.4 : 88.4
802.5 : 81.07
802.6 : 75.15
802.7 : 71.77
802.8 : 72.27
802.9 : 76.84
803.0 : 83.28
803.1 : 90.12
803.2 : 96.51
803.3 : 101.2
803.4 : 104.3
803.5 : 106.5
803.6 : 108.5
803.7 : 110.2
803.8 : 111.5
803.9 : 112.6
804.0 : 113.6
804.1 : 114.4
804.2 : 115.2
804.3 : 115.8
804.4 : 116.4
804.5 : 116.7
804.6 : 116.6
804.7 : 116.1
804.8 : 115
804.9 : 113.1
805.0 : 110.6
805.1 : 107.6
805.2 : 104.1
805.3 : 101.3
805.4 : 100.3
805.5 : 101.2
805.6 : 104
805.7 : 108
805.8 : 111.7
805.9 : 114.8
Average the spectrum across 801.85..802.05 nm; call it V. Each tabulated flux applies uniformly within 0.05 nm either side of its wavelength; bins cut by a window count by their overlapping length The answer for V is 98.1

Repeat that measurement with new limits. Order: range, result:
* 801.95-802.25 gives 99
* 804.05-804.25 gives 115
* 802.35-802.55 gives 84.7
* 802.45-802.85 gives 75.1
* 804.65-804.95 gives 115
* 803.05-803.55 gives 99.7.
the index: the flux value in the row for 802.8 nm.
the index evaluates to 72.27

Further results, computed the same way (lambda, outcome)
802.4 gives 88.4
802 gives 99.09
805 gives 110.6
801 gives 111.9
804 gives 113.6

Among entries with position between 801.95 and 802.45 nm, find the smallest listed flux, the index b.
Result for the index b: 88.4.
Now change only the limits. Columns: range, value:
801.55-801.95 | 93.68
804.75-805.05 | 110.6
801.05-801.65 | 93.84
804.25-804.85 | 115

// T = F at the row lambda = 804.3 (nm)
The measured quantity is 115.8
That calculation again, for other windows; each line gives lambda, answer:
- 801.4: 99.05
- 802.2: 98.3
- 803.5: 106.5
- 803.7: 110.2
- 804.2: 115.2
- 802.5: 81.07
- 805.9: 114.8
